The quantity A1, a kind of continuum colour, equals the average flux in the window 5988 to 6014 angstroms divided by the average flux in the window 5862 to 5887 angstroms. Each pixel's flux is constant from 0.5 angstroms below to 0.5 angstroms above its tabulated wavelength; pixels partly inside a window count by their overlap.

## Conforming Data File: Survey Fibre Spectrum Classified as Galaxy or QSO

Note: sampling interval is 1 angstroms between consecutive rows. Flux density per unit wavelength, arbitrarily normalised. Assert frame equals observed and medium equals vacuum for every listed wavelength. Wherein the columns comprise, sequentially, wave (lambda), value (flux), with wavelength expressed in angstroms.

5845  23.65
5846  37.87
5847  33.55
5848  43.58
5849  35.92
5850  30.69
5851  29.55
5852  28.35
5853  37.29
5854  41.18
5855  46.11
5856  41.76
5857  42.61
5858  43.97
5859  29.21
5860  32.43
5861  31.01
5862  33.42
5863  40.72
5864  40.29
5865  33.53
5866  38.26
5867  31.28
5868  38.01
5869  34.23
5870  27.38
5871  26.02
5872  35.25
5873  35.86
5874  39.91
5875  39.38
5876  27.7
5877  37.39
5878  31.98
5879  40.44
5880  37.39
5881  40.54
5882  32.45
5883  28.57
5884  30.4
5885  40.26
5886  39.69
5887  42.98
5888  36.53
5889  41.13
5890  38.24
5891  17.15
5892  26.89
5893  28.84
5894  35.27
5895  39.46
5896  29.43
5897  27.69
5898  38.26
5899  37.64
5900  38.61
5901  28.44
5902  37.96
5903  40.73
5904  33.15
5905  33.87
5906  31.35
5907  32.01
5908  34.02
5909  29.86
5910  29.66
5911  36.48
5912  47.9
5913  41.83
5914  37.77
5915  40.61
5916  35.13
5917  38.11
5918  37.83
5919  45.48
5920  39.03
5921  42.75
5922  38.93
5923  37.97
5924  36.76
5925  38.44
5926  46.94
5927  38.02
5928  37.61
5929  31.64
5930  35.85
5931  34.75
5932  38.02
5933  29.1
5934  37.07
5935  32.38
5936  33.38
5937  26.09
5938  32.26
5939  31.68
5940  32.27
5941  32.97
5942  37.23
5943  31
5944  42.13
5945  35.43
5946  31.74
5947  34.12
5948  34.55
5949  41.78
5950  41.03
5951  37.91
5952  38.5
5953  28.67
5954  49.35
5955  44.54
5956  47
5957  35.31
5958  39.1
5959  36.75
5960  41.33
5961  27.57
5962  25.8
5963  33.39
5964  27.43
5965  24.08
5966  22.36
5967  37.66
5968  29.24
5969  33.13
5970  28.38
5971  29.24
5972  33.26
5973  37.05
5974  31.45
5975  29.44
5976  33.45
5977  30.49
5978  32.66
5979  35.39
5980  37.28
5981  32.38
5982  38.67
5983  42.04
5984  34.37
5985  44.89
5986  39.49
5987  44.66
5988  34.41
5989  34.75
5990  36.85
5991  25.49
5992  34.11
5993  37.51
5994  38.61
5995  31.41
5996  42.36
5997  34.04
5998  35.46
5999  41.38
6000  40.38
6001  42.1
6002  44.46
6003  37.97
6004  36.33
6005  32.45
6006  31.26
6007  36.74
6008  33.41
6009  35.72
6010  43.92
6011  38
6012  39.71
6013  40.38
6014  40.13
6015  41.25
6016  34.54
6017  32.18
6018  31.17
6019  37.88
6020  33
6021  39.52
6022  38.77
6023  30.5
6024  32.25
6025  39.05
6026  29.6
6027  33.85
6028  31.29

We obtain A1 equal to 1.0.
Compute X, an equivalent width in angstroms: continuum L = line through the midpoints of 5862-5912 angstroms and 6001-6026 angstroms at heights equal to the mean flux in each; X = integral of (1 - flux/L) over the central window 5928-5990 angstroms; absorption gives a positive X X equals 1.8 angstroms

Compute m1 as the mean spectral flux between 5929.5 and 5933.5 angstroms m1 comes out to 34.4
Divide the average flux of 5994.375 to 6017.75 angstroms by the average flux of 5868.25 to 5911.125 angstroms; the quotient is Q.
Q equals 1.10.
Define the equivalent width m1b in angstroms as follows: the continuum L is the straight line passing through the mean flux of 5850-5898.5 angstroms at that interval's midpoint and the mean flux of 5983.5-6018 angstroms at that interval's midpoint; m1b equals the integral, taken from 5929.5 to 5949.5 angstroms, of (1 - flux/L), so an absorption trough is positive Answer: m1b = 1.1 angstroms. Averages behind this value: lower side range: 35.1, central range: 34.2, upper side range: 37.3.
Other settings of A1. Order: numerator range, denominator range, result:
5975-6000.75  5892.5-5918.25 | 1.03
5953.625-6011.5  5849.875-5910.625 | 1.02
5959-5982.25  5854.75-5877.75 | 0.89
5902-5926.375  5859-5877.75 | 1.10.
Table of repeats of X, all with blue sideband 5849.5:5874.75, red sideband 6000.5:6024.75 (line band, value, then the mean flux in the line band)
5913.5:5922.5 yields -0.9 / 39.5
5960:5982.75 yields 3.0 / 31.7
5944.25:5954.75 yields -0.4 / 37.6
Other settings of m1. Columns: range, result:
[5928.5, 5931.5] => 34.1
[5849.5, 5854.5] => 33.4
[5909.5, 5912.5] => 38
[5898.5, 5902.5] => 35.7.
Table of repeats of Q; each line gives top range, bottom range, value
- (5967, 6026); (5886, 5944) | 1.01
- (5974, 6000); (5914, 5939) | 0.98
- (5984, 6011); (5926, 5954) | 1.06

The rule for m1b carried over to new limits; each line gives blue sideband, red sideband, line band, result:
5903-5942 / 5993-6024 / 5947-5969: 0.7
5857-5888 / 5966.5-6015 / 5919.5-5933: -0.8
